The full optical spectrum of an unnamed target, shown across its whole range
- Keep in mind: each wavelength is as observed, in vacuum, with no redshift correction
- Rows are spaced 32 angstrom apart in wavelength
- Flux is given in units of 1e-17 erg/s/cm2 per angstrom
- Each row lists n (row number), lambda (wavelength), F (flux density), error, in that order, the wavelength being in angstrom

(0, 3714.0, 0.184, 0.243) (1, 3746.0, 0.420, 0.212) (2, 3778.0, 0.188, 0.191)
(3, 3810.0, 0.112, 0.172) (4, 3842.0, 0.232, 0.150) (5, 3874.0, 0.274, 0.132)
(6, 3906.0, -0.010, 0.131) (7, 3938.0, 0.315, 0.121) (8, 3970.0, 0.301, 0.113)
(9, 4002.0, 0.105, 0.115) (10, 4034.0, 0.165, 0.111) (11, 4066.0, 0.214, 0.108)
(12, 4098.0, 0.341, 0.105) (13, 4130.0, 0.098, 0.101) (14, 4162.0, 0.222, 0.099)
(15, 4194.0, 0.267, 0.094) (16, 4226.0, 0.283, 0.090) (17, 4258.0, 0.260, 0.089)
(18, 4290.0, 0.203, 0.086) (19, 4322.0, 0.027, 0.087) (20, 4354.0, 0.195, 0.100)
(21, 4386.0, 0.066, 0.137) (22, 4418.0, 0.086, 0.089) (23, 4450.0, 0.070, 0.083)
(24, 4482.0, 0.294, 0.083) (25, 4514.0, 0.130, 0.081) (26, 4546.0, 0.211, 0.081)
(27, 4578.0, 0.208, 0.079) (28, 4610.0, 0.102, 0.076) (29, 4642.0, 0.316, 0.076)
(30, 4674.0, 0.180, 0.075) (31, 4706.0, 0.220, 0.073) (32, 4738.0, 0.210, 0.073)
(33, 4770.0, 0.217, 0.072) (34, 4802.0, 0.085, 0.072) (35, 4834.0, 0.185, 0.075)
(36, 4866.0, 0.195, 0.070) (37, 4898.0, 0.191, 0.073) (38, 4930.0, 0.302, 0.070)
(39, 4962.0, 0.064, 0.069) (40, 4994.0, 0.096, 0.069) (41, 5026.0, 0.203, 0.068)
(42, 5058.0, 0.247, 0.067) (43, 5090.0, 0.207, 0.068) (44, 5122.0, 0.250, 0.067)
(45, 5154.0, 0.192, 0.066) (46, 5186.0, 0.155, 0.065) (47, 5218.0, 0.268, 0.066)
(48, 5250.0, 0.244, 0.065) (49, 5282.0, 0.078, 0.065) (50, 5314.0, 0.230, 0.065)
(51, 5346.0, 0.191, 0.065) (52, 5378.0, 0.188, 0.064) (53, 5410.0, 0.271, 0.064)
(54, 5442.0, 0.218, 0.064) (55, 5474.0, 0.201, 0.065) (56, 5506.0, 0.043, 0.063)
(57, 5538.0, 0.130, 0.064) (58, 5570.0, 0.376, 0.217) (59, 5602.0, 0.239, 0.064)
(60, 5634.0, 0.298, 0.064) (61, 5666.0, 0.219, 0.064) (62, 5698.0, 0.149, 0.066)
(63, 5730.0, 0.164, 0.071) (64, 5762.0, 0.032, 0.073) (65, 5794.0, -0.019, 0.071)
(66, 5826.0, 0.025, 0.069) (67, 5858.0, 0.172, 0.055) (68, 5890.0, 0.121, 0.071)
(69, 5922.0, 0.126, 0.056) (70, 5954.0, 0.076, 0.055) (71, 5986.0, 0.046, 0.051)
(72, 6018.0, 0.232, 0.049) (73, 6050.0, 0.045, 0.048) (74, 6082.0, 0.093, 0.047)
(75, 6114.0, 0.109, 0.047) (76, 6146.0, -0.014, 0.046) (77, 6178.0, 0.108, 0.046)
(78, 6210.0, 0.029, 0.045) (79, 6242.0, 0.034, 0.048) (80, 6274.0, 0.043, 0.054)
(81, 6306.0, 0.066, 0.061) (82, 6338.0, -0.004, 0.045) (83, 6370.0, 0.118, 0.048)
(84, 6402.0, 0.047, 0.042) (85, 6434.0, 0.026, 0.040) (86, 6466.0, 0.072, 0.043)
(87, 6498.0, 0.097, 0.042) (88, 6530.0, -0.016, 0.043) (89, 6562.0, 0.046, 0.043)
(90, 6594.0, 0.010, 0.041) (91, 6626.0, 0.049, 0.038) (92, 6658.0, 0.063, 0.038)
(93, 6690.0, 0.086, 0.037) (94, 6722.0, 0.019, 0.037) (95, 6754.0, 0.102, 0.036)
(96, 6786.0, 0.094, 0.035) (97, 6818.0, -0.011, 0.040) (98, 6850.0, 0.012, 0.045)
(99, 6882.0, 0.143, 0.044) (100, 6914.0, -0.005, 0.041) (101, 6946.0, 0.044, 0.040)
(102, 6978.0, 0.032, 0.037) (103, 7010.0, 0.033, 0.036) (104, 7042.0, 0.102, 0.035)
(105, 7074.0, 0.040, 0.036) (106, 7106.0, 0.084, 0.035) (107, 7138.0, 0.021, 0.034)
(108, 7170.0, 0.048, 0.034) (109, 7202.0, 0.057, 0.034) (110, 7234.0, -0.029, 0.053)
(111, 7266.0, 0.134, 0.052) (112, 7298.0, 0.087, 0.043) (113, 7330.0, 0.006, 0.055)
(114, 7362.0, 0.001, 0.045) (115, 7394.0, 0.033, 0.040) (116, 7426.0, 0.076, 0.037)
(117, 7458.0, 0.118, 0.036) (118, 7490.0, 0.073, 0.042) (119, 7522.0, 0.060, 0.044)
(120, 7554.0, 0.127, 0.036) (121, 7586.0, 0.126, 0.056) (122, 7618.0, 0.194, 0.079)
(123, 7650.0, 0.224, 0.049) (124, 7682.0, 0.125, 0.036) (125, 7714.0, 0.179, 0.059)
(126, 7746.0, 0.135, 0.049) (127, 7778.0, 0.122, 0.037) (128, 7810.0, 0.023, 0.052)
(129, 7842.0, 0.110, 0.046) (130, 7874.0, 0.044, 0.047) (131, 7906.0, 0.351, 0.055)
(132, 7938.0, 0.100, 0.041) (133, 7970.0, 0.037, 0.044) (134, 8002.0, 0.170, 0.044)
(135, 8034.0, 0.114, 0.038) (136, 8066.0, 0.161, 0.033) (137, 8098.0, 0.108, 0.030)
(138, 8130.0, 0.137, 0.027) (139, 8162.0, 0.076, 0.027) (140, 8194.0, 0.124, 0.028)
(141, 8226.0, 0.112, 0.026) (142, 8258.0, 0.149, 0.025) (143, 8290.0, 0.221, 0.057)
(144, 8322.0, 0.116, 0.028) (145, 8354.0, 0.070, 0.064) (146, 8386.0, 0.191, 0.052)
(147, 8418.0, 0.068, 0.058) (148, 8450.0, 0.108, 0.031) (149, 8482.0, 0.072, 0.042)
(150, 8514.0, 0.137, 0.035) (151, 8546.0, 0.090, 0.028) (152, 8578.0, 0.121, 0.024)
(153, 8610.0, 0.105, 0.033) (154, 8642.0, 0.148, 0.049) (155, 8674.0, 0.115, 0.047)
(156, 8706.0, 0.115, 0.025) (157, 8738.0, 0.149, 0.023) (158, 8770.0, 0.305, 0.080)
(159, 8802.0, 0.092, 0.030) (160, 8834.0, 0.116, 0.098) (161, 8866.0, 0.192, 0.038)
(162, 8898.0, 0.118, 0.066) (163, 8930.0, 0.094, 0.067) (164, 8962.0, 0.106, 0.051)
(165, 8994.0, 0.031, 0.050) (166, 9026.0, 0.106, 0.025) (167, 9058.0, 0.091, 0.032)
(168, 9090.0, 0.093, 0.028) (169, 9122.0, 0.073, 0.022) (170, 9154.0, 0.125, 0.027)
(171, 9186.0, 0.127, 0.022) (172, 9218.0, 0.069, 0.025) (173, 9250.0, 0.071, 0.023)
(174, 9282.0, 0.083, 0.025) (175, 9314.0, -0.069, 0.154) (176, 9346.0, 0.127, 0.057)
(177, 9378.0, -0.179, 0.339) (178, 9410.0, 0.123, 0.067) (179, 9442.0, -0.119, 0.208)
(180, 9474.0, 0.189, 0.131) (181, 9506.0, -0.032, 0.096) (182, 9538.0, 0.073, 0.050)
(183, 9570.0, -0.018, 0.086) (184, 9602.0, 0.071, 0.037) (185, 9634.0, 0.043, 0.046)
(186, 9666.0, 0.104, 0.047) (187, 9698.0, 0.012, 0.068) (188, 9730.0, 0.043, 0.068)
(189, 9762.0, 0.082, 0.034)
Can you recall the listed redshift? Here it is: 0.20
